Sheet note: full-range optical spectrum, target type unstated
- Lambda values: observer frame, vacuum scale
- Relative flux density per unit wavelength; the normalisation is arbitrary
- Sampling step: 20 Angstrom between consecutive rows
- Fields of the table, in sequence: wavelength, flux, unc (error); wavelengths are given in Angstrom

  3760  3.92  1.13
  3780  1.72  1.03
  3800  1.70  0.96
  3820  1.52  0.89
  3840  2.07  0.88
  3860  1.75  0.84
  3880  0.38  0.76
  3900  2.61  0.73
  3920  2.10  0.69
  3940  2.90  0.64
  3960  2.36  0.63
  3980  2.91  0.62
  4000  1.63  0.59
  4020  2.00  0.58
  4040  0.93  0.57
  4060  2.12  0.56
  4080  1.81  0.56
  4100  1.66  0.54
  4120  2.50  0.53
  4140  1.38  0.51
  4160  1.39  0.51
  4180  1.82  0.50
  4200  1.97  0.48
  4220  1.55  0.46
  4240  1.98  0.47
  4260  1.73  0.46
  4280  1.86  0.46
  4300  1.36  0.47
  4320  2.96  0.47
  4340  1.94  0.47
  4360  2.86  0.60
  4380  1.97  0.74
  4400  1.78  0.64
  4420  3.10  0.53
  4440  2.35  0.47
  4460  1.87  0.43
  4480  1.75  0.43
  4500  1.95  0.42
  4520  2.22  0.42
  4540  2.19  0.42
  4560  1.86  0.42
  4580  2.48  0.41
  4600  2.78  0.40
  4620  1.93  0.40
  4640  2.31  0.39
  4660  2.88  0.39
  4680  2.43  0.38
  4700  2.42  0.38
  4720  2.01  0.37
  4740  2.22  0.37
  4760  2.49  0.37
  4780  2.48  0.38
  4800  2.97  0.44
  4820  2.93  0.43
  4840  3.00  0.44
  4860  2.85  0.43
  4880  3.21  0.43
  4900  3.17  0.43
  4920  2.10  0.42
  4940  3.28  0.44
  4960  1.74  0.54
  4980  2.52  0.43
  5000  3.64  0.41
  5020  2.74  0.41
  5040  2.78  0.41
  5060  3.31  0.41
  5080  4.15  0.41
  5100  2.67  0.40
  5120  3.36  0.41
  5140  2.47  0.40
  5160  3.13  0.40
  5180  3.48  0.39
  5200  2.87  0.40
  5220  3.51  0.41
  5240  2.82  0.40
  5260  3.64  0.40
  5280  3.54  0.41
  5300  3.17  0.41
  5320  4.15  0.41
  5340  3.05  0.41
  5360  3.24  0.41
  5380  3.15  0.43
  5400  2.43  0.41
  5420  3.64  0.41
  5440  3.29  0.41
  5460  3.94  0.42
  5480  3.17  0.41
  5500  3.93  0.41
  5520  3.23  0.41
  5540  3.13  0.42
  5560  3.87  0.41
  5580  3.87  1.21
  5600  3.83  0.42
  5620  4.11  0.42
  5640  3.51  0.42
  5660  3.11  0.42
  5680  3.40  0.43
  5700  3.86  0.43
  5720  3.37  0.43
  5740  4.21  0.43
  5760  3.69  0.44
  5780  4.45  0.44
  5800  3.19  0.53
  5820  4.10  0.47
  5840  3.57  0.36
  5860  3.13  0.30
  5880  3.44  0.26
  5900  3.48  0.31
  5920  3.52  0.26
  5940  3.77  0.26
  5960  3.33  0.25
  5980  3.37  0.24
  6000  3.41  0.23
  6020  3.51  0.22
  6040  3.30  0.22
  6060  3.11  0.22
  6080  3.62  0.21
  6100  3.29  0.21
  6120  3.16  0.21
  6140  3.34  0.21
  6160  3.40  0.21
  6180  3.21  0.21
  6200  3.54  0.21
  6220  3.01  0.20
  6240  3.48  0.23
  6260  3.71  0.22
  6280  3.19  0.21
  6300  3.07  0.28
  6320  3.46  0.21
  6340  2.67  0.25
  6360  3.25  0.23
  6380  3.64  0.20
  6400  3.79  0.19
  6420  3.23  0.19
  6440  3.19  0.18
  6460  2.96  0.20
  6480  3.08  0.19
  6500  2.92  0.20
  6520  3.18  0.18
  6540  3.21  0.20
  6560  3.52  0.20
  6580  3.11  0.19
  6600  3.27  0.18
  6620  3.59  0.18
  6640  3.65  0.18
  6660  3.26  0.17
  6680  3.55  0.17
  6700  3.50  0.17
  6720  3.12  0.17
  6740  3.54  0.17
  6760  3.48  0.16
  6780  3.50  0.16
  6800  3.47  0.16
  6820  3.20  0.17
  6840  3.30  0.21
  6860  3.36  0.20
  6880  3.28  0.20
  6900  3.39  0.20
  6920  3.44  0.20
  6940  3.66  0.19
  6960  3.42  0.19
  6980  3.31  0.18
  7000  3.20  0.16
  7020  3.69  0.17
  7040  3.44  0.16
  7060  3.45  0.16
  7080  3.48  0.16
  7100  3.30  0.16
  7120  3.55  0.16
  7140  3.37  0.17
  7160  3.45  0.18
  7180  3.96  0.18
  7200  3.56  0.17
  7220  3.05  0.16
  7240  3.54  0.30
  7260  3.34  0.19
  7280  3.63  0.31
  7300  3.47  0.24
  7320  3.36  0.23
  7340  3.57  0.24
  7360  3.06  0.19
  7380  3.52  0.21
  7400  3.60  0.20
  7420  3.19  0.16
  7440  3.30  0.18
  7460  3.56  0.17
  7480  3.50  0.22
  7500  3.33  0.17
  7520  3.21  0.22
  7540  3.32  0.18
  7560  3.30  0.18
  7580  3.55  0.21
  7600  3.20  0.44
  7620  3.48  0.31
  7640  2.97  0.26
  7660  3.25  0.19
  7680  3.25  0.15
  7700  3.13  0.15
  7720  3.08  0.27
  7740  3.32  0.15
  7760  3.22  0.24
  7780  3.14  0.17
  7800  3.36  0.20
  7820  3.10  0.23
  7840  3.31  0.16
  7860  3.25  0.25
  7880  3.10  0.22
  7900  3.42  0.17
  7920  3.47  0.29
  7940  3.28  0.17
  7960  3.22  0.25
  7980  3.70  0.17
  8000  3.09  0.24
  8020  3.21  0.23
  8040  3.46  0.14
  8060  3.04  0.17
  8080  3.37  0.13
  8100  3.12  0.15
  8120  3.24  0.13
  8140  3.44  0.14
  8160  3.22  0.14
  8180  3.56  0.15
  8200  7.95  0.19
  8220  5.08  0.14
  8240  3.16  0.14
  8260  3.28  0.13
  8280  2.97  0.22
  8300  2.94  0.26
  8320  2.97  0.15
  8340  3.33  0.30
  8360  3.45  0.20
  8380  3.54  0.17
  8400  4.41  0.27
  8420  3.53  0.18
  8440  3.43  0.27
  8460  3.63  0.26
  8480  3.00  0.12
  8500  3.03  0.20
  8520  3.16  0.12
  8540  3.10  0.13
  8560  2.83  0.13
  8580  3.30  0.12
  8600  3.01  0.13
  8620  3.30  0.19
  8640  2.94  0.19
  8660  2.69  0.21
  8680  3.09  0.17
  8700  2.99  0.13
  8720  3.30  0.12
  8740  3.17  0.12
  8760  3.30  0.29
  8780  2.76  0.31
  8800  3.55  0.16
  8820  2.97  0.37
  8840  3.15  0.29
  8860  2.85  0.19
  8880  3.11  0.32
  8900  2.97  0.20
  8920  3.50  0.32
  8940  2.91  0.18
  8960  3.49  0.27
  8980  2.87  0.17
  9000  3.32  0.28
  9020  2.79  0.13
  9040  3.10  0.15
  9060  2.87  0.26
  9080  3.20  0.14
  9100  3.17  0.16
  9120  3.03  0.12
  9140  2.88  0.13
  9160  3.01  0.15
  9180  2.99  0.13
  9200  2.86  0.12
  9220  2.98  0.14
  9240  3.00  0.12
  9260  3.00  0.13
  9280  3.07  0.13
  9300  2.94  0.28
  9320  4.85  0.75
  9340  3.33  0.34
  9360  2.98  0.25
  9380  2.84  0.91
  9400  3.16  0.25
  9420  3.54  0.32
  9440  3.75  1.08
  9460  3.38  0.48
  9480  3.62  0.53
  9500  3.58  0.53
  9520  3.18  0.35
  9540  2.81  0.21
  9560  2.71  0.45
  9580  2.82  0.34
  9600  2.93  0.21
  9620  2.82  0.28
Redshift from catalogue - 0.25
